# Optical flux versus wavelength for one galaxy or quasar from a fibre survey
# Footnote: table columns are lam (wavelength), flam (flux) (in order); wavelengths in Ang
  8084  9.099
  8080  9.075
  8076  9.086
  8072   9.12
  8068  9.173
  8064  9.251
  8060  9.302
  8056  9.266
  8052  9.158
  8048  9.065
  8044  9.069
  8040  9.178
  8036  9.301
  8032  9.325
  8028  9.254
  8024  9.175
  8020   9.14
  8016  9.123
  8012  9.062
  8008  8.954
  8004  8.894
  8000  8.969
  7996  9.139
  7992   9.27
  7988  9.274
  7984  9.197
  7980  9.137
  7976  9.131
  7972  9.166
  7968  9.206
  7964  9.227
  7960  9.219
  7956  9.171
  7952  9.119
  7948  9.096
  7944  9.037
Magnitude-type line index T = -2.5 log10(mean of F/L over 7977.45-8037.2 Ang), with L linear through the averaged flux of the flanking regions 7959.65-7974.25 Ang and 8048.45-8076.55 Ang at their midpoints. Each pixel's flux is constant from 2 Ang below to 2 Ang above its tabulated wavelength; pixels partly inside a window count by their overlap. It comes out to 0.01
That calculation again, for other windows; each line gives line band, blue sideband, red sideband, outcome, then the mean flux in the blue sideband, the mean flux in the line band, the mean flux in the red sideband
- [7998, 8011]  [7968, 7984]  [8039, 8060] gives 0.03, 9.16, 8.95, 9.16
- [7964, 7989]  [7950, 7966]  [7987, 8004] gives 0.00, 9.18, 9.18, 9.12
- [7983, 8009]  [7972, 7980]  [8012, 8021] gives 0.00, 9.14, 9.1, 9.12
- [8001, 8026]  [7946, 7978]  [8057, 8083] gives 0.01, 9.17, 9.05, 9.17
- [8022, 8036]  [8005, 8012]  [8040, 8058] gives -0.02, 8.98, 9.26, 9.14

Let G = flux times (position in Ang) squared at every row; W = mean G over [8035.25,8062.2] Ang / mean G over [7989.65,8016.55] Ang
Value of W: 1.03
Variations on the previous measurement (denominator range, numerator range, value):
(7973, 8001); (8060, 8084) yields 1.02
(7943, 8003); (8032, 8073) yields 1.02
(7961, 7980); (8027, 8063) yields 1.02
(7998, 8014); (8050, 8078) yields 1.04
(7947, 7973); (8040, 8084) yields 1.02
